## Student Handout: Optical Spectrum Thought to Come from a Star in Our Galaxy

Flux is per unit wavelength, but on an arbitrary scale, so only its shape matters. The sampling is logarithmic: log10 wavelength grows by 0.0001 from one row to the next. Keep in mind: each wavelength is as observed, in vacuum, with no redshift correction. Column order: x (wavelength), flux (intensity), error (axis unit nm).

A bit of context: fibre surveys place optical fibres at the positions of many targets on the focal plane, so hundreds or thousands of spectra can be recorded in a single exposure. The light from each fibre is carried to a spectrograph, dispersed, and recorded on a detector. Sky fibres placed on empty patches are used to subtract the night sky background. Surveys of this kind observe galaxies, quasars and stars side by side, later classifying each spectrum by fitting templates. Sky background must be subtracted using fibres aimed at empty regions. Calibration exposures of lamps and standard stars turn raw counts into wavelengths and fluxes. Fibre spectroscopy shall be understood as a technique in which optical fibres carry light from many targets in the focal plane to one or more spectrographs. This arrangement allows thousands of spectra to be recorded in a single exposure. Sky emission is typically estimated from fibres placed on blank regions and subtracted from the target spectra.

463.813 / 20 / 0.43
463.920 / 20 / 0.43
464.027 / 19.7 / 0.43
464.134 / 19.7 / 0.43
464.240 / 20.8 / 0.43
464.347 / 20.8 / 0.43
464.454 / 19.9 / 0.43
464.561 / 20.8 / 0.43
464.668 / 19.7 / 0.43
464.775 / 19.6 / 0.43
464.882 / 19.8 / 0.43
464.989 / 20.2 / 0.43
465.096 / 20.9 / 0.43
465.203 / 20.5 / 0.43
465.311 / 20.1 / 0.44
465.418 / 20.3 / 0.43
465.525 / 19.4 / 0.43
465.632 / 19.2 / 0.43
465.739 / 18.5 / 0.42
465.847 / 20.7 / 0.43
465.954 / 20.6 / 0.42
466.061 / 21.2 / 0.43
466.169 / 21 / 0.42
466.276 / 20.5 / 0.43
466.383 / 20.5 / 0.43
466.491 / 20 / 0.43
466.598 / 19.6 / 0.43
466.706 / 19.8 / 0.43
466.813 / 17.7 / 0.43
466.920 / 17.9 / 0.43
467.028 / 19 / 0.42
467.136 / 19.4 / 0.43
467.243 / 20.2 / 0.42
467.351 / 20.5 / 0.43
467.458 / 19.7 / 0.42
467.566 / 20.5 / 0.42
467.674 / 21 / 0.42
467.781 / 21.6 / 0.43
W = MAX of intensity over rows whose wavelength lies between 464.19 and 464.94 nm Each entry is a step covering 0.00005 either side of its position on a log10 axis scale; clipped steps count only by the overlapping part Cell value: 20.8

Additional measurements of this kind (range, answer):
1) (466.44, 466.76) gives 20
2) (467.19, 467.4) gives 20.5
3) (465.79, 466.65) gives 21.2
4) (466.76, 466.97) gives 17.9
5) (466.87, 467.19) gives 19.4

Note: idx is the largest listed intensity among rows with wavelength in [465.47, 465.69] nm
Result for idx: 19.4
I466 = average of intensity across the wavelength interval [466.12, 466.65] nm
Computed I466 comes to 20.3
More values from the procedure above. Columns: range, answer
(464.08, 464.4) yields 20.5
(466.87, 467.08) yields 18.4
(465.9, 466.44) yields 20.8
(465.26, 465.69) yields 19.8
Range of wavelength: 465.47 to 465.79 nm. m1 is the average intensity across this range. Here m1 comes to 19.1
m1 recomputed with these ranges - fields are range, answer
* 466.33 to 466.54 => 20.2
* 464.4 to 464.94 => 20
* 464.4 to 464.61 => 20.3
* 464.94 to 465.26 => 20.5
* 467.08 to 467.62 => 20.1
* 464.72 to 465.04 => 19.9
